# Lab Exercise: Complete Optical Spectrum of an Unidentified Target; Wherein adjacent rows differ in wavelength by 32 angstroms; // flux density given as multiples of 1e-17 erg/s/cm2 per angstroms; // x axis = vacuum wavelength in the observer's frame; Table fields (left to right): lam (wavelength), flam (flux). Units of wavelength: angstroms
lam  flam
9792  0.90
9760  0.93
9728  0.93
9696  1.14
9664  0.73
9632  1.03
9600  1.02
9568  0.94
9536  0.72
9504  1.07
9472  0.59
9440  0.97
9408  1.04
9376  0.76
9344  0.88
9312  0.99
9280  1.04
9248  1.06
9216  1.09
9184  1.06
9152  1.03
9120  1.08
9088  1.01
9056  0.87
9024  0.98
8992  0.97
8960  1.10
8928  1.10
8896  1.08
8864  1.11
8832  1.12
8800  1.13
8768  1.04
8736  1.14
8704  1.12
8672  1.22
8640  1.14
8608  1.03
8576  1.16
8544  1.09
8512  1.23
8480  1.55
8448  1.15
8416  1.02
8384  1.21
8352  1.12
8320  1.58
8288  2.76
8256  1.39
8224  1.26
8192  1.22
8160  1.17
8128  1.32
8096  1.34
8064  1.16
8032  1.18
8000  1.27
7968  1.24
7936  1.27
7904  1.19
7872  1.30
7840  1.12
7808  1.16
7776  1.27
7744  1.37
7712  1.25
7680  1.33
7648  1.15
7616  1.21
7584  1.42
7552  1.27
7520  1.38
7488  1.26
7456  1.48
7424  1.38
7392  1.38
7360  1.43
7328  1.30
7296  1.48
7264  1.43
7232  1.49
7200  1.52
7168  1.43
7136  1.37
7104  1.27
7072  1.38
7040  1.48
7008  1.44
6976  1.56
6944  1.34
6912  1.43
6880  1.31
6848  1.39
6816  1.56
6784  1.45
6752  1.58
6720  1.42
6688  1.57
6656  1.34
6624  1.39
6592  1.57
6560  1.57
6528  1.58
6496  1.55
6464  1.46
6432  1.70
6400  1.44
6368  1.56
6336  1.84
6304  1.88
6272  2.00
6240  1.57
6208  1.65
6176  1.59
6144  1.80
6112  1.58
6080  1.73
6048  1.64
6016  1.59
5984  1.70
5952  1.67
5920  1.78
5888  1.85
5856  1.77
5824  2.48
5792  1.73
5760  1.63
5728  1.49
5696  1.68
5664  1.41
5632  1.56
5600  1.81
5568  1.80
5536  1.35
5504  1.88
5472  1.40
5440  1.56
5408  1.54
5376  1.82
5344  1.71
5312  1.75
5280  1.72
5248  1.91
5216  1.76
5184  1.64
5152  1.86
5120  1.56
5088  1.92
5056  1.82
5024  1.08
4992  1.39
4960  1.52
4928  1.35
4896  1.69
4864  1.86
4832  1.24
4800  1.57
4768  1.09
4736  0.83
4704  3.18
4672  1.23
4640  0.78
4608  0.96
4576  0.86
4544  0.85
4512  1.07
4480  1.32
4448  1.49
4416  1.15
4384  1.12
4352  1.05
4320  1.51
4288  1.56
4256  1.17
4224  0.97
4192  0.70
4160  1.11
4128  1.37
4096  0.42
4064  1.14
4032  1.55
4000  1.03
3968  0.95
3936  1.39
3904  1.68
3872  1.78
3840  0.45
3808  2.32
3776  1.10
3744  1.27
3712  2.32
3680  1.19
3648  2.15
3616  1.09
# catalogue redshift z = 0.262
